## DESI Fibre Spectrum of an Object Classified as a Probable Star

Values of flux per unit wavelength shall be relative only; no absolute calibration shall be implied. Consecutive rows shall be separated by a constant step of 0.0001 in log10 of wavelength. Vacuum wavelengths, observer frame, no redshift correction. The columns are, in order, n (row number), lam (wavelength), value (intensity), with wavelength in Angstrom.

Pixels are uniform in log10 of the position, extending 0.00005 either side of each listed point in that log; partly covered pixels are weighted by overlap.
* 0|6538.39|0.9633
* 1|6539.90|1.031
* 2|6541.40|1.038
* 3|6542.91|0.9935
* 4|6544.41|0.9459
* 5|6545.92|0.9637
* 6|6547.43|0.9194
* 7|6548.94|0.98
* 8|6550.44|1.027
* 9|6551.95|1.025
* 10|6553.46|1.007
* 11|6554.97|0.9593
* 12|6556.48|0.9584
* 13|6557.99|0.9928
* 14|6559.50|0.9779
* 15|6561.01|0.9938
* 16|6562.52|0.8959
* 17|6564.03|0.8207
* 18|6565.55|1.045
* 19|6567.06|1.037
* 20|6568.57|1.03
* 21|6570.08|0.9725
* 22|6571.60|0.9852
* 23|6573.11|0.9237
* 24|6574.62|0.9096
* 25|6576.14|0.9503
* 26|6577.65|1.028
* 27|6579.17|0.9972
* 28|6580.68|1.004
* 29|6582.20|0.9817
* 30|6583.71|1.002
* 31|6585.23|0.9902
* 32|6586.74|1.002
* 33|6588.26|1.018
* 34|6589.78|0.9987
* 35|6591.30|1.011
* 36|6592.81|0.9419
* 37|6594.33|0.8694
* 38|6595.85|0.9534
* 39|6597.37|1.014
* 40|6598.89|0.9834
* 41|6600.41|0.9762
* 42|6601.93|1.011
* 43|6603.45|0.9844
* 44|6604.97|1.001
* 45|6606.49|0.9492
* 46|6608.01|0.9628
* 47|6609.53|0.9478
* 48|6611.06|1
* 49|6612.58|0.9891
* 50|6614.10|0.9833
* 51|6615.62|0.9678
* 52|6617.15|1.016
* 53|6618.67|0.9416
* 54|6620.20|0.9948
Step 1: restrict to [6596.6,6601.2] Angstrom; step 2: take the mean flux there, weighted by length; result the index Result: 0.991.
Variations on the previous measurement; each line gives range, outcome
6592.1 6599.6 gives 0.952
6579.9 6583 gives 0.995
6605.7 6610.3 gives 0.953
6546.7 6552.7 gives 0.989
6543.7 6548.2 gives 0.941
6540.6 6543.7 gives 1.02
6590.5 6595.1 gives 0.942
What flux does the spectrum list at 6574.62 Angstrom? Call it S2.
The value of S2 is 0.9096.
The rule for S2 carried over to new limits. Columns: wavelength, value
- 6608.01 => 0.9628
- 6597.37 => 1.014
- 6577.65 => 1.028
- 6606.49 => 0.9492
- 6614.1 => 0.9833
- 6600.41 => 0.9762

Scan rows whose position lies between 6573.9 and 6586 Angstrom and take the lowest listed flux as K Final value 0.9096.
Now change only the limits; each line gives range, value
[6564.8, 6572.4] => 0.9725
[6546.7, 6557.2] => 0.9194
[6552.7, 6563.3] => 0.8959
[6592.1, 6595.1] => 0.8694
